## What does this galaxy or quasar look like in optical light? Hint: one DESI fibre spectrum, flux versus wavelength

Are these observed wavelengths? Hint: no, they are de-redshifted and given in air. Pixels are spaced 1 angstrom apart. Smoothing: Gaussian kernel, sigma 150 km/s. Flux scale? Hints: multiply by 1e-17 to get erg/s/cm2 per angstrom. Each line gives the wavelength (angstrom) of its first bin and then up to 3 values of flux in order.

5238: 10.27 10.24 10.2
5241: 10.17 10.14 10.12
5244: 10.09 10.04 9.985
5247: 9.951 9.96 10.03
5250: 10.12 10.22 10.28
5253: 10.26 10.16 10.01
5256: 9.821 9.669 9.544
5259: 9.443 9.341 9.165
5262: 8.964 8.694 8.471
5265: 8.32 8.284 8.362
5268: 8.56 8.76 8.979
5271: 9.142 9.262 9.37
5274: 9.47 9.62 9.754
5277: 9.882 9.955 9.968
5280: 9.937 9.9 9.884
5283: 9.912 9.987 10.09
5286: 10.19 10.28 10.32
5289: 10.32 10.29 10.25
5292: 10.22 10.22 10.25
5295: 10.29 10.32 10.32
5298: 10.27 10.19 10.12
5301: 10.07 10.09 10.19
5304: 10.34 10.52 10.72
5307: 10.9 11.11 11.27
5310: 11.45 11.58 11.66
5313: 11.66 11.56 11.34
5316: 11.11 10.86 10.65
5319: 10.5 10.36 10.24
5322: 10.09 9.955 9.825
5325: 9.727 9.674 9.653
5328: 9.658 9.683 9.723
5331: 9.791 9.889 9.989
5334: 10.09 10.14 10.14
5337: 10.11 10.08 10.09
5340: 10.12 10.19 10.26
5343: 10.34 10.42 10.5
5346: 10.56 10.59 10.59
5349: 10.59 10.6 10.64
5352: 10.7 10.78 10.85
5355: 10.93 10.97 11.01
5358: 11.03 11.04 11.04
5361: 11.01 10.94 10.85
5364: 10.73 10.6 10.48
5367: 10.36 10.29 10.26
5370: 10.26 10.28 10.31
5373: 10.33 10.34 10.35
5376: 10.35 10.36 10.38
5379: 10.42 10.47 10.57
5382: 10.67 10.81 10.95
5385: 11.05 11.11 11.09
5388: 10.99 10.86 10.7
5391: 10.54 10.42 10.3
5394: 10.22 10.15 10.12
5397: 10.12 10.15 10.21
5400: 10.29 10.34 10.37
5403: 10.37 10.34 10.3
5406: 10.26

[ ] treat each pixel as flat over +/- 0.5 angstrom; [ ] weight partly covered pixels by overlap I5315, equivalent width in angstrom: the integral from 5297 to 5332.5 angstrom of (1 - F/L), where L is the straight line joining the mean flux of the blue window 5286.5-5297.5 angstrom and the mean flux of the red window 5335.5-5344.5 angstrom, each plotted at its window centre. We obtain -0.8 angstrom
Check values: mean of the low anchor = 10.3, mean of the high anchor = 10.2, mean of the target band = 10.5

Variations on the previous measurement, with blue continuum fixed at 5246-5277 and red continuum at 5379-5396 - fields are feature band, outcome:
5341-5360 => -0.7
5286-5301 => -0.8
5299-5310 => -0.8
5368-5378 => 0.2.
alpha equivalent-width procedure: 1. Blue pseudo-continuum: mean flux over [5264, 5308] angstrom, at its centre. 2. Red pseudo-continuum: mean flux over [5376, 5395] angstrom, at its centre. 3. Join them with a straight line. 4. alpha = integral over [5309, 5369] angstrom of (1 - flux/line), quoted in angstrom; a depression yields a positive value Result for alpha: -1.4 angstrom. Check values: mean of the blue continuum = 9.86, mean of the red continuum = 10.6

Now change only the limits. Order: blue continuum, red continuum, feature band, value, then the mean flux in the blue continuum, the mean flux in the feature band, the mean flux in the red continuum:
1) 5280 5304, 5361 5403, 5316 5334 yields 0.43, 10.2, 10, 10.5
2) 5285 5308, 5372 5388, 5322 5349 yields 0.98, 10.3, 10.1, 10.6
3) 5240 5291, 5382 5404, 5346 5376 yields -0.94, 9.68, 10.6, 10.5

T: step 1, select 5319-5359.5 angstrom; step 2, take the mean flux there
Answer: 10.3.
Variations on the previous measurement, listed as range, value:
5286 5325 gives 10.6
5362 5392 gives 10.6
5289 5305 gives 10.2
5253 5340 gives 10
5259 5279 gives 9.1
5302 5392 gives 10.5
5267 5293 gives 9.75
